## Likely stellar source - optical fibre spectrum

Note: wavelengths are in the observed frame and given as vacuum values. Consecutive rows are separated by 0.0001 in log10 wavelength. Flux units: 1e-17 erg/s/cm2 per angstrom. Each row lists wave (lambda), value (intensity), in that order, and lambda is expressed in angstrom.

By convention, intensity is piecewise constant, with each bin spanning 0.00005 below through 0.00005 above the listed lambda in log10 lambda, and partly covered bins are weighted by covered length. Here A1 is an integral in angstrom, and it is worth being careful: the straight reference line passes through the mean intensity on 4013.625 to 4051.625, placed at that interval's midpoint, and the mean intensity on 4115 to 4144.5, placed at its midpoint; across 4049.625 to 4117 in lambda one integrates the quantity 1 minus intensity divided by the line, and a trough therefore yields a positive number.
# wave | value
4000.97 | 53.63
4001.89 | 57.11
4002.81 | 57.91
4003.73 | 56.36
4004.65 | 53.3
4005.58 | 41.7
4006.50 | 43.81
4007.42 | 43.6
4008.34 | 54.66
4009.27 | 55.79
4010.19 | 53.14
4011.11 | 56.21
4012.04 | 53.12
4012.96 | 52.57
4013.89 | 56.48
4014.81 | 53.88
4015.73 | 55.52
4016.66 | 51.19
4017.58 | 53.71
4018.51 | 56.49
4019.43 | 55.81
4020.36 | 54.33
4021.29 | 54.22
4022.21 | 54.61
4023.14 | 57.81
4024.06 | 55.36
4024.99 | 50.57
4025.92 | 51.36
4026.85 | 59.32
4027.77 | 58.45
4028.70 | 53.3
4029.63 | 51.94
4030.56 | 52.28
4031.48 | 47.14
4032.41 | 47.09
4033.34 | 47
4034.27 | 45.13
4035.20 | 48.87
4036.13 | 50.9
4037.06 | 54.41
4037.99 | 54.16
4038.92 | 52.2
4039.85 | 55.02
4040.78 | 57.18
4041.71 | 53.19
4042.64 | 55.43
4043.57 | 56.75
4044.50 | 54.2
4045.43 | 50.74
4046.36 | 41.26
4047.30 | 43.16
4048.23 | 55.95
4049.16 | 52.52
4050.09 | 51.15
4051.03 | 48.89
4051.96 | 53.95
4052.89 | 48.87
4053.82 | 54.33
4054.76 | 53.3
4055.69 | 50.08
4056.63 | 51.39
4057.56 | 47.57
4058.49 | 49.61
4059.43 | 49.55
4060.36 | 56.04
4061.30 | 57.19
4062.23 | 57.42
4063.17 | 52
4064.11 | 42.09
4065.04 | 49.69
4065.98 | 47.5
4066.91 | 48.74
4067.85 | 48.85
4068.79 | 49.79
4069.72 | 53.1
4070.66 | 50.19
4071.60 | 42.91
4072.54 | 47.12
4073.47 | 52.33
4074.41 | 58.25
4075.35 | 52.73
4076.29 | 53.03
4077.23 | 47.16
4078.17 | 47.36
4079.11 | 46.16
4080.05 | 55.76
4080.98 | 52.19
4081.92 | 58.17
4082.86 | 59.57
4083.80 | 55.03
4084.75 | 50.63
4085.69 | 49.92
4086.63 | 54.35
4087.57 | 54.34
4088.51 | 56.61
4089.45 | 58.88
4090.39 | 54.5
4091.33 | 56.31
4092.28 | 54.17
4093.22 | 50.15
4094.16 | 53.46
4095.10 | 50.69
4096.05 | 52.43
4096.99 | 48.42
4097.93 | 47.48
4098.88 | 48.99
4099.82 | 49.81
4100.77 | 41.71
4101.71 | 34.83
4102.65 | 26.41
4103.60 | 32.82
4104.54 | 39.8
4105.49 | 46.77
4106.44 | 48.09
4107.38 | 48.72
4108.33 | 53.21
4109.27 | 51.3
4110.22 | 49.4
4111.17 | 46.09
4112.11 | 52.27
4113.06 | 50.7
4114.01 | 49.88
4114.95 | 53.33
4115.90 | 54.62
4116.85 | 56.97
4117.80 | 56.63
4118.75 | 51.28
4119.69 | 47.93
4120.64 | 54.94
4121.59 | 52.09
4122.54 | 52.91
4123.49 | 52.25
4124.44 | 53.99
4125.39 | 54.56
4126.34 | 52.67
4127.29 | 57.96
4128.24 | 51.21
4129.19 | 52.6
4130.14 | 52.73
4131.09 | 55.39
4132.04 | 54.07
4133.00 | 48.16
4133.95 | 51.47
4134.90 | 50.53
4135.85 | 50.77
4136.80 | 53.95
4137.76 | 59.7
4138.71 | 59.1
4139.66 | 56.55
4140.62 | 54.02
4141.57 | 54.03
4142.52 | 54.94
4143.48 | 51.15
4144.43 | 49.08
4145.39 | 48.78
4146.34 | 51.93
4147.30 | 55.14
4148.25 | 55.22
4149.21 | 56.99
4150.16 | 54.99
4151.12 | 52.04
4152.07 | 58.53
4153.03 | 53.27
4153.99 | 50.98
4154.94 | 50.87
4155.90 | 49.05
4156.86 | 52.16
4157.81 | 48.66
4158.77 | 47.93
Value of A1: 3.5 angstrom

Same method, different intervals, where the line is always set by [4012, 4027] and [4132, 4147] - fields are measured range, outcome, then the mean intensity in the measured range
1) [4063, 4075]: 0.99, 49.4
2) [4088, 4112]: 2.40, 48.1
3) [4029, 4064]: 1.69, 51.5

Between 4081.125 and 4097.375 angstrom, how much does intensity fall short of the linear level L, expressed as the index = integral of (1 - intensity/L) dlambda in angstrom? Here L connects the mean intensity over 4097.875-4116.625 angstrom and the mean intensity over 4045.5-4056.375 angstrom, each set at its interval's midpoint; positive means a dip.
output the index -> -2.1 angstrom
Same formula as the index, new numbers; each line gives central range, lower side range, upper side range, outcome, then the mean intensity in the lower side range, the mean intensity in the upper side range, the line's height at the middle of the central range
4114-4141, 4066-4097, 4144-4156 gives -0.4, 52.2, 53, 52.7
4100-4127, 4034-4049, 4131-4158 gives 2.0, 51.9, 53.2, 52.8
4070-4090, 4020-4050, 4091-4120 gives -1.1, 52.4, 48.5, 49.9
